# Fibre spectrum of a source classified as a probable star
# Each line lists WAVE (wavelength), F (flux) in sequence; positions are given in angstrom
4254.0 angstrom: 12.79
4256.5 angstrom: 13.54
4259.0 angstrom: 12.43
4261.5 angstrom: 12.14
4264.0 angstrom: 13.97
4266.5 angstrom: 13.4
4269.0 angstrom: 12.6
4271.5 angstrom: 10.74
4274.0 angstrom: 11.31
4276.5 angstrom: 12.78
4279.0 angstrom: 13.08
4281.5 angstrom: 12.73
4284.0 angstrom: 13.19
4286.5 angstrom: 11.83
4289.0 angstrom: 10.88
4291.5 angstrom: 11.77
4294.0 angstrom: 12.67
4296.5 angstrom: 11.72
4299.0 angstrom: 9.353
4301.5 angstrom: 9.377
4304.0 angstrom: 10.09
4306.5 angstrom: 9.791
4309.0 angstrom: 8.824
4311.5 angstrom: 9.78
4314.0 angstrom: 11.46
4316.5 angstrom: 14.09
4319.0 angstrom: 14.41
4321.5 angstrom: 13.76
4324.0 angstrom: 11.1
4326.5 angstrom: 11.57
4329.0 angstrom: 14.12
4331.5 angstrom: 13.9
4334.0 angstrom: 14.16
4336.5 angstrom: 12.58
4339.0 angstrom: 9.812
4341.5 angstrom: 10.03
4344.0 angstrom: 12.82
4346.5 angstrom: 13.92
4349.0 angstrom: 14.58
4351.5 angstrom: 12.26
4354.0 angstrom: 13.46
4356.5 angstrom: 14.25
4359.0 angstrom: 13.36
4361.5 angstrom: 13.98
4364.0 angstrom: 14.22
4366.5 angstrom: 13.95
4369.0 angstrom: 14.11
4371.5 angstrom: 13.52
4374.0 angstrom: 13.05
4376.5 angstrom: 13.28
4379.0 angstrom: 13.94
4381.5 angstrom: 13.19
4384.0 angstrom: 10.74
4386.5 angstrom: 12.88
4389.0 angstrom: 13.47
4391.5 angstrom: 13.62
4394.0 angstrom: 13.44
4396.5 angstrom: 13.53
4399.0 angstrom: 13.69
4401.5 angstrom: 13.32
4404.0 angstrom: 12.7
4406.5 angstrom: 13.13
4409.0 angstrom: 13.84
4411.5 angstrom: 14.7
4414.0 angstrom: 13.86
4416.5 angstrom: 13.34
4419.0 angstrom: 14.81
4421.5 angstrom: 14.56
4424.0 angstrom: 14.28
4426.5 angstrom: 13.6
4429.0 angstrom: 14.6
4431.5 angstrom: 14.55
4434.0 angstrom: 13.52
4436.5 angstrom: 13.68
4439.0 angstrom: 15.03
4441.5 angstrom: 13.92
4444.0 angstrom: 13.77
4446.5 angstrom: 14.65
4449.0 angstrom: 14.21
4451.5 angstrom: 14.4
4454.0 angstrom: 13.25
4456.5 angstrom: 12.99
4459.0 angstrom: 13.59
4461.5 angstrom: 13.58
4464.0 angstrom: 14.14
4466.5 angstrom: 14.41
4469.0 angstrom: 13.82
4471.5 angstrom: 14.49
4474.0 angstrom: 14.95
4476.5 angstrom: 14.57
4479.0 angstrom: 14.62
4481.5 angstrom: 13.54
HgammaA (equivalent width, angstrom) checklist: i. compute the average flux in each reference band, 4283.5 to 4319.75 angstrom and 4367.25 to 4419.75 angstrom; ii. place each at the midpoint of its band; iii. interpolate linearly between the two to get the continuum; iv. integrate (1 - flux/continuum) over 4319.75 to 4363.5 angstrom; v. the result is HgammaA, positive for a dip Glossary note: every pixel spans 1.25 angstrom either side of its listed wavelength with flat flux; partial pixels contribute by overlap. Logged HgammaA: -2.8 angstrom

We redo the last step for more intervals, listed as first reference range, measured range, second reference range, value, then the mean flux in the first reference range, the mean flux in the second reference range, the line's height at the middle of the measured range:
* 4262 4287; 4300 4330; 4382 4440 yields 3.29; 12.6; 13.7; 12.9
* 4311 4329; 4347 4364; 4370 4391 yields -1.15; 12.5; 13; 12.8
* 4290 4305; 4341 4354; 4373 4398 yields -0.86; 10.8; 13.1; 12.1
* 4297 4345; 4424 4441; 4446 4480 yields -0.74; 11.6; 14.1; 13.6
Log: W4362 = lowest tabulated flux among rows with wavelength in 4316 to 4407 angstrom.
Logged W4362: 9.812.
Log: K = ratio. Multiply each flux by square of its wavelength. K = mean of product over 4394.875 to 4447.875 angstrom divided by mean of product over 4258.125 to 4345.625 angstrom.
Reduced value 1.2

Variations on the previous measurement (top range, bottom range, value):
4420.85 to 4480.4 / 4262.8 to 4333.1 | 1.27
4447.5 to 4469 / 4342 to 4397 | 1.08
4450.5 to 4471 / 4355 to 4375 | 1.04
